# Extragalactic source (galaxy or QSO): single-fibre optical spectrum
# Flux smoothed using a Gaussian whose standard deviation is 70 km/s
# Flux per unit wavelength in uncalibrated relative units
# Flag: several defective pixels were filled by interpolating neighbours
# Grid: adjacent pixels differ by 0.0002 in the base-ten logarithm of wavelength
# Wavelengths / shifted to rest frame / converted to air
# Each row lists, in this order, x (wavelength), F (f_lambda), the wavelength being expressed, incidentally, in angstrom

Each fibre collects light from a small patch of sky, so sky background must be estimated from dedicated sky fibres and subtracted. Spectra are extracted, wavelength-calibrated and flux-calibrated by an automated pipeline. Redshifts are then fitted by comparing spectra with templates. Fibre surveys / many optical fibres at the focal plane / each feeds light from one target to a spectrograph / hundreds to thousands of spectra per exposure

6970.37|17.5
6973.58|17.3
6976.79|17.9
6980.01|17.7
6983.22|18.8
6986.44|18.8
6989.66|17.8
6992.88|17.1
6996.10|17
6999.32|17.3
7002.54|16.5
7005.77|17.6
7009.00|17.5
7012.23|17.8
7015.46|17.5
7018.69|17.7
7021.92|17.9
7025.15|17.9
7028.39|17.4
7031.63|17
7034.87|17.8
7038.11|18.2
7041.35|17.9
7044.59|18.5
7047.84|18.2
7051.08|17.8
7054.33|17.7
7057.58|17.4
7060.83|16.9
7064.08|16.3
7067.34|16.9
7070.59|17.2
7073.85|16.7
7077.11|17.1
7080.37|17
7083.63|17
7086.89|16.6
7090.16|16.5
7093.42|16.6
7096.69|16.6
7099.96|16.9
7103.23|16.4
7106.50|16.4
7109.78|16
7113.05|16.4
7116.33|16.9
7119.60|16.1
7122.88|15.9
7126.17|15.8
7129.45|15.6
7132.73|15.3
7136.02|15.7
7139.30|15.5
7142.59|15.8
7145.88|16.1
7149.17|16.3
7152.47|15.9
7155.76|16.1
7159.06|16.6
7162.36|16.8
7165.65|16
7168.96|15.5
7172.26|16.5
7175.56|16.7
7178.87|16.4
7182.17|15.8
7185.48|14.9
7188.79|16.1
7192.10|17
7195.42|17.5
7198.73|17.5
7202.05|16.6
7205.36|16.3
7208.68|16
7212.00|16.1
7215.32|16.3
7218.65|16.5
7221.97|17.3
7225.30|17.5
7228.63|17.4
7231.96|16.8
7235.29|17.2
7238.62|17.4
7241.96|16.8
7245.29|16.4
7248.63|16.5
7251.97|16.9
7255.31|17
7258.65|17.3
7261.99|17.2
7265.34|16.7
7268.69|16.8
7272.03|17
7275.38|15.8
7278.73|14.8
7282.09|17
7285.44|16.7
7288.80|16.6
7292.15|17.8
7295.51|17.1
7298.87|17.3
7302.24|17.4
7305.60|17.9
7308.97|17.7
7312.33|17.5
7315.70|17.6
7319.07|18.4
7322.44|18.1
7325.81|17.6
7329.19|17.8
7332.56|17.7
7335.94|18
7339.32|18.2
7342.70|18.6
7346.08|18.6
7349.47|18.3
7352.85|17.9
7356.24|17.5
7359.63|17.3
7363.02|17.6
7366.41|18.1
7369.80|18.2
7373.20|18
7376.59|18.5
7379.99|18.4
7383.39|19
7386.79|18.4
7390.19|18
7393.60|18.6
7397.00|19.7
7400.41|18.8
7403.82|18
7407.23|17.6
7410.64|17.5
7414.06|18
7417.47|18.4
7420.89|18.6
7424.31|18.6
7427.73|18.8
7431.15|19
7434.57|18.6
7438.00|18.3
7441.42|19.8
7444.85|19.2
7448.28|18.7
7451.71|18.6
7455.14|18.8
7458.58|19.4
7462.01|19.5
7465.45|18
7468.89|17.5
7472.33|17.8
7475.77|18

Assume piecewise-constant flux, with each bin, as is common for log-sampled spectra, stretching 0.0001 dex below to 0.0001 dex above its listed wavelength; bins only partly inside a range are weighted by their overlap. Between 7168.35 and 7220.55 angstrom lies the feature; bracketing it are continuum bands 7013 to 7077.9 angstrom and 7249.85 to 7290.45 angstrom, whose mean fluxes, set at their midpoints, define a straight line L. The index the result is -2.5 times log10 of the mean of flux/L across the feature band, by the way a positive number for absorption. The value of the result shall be 0.04 mag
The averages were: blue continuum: 17.5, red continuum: 16.6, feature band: 16.4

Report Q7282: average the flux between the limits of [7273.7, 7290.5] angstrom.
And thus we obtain 16.2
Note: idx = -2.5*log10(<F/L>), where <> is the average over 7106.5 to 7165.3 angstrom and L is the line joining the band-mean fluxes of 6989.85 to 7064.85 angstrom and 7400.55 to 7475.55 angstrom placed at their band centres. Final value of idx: 0.11 mag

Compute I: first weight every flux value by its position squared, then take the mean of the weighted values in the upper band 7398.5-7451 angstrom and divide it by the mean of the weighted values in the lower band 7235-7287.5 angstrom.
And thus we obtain 1.2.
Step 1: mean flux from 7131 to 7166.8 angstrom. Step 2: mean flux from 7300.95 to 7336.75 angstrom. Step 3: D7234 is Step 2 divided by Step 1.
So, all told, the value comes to 1.11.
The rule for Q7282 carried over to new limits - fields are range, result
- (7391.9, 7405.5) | 18.8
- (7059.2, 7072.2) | 16.8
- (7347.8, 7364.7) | 17.7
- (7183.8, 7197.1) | 16.4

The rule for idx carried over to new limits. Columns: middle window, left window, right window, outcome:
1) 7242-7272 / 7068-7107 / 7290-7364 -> 0.04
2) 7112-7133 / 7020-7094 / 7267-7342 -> 0.08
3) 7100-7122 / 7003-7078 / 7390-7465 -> 0.08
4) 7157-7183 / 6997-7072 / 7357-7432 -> 0.10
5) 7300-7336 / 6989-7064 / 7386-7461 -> 0.03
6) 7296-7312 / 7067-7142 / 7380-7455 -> 0.02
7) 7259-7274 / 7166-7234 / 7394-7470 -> 0.01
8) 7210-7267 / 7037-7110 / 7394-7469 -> 0.06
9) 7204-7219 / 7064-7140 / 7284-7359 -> 0.06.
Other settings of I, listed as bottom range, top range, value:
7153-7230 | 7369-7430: 1.18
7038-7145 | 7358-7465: 1.21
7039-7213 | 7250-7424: 1.14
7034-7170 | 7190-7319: 1.06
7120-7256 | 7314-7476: 1.18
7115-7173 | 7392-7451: 1.25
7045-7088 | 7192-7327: 1.04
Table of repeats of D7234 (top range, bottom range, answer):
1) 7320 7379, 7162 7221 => 1.10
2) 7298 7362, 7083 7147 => 1.10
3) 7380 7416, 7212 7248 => 1.09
